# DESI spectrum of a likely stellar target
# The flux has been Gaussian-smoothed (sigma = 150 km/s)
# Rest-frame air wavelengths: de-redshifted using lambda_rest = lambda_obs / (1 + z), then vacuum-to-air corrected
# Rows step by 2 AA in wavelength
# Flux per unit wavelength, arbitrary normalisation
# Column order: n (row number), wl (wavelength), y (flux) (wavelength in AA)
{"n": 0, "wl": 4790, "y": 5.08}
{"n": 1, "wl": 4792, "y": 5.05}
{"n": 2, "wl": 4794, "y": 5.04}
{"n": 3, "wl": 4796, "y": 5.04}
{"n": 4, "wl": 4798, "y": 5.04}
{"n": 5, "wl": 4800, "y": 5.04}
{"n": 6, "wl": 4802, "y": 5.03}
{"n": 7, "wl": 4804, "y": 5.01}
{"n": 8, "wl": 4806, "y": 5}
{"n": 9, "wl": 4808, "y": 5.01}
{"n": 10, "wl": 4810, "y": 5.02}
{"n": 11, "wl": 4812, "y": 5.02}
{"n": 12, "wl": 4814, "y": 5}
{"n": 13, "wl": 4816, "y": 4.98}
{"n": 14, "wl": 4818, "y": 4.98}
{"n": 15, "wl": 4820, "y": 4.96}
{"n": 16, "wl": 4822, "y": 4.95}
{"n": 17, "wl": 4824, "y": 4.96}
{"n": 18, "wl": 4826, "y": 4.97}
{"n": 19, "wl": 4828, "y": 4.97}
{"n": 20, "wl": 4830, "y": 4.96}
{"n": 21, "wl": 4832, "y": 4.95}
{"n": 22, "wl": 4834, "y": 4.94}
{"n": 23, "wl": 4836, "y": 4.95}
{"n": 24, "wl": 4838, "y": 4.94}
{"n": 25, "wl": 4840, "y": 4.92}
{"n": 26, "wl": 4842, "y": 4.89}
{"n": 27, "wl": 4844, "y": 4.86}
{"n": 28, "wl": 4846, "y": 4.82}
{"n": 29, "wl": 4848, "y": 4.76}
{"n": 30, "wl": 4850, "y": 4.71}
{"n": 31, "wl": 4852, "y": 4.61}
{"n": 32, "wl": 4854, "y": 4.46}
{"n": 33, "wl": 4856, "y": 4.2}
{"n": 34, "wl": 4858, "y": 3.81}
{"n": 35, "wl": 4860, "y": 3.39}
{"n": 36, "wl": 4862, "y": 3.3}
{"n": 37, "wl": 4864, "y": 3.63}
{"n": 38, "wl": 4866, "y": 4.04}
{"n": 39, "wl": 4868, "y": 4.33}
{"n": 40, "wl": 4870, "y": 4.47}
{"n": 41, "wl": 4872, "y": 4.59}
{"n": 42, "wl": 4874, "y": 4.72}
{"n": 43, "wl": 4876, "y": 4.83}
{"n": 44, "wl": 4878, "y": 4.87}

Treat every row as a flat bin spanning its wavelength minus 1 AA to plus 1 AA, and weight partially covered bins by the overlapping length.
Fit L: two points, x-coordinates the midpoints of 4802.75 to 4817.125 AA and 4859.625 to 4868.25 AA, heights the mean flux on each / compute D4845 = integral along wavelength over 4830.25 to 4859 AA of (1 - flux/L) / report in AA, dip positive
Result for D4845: -3.7 AA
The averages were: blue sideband 5.01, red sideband 3.71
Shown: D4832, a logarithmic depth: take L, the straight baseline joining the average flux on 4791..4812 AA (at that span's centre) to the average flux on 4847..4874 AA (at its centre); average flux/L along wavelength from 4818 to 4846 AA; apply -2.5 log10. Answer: -0.08 mag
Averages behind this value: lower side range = 5.03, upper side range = 4.2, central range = 4.94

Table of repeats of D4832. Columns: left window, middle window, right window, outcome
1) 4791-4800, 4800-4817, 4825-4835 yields 0.00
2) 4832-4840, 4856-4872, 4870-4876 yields 0.20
